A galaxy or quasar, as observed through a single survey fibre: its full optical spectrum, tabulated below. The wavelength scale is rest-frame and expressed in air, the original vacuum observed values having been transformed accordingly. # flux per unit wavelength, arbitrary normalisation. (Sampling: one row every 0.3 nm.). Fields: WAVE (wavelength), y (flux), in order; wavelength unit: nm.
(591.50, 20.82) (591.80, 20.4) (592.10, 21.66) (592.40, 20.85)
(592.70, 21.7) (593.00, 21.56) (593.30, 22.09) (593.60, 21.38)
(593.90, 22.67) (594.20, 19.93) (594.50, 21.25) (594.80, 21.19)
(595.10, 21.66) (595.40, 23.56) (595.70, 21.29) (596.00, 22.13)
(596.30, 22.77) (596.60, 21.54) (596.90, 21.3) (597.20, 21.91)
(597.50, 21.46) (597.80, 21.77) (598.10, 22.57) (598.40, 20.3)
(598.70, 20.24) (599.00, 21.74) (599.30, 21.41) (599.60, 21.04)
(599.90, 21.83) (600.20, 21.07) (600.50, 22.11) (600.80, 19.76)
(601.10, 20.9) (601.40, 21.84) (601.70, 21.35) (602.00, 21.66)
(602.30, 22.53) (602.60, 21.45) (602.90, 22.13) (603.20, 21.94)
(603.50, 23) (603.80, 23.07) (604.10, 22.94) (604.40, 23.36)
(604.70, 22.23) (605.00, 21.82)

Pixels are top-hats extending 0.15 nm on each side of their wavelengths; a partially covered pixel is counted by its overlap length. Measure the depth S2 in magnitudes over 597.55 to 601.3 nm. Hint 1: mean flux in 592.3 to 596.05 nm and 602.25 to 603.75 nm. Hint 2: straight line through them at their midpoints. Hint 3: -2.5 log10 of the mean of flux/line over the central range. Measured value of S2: 0.038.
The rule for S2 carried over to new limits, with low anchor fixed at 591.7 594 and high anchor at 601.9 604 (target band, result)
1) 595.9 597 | -0.01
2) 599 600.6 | 0.03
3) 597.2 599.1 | 0.03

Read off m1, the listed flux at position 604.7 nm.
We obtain 22.23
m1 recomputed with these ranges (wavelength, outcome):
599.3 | 21.41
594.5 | 21.25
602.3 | 22.53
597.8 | 21.77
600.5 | 22.11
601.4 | 21.84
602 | 21.66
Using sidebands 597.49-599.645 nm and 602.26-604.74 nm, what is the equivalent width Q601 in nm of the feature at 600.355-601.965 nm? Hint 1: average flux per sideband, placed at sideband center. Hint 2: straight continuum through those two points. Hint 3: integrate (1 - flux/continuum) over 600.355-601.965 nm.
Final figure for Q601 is 0.05 nm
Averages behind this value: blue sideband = 21.3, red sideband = 22.5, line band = 21.2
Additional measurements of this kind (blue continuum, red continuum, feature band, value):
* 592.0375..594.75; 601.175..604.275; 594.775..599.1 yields 0.00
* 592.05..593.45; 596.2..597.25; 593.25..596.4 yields -0.01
